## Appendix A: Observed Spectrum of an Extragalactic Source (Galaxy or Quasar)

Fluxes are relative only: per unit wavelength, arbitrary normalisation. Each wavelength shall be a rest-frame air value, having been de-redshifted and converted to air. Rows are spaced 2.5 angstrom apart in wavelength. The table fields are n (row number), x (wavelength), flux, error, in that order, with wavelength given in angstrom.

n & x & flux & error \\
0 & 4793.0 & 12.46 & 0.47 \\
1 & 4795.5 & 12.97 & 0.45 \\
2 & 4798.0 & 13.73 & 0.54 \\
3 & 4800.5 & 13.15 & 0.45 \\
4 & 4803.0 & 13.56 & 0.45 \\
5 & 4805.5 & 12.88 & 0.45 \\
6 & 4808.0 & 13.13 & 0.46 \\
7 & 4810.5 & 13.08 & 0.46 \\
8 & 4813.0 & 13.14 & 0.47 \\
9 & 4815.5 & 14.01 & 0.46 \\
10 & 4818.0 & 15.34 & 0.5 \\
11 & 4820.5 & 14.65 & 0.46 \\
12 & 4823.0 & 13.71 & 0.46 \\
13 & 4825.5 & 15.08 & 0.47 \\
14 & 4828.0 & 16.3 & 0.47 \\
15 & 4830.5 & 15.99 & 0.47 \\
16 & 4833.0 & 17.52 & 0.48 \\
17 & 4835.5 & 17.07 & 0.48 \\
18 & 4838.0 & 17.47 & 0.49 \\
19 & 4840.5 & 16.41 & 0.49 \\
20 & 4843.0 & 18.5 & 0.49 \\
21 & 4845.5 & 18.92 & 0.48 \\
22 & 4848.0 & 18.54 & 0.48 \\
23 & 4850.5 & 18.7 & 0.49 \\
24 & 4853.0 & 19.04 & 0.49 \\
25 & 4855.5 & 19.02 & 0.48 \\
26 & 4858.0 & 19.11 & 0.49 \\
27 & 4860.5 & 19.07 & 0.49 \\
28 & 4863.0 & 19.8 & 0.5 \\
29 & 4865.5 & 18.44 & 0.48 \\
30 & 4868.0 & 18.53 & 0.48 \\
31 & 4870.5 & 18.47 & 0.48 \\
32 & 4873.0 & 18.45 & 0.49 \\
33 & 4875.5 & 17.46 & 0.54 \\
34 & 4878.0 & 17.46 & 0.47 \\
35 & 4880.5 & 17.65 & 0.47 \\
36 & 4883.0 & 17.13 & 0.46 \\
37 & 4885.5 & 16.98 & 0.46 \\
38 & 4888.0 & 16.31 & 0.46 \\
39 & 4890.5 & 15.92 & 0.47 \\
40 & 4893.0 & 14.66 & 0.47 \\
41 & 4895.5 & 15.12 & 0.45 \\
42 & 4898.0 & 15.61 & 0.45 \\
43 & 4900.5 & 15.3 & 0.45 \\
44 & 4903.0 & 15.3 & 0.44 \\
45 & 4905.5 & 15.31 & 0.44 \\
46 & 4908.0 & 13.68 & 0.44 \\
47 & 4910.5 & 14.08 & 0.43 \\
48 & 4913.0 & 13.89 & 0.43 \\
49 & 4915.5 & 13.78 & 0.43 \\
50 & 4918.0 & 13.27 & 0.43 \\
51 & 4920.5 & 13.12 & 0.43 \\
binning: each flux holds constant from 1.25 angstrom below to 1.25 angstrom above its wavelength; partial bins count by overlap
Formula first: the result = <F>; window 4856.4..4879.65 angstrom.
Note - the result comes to 18.5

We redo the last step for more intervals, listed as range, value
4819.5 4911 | 17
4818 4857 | 17.1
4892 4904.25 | 15.2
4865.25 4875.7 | 18.3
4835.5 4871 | 18.5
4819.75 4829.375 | 15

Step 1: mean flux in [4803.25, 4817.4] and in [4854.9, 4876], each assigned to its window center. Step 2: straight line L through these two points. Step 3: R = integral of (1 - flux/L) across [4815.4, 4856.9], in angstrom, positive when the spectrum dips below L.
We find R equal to -2.7 angstrom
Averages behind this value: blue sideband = 13.4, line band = 16.9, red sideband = 18.7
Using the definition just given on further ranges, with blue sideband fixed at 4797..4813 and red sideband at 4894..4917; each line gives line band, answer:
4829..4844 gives -3.8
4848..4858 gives -3.6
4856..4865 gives -3.3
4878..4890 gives -2.2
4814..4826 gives -0.9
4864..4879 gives -4.2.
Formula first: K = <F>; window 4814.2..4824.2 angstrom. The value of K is 14.4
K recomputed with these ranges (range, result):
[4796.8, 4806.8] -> 13.3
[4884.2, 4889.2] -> 16.7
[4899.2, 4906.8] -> 15.3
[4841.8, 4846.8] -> 18.7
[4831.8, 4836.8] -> 17.3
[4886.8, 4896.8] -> 15.5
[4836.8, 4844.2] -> 17.5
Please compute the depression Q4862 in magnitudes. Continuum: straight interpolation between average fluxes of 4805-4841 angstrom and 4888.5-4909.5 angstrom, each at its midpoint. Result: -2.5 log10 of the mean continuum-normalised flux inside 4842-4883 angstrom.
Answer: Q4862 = -0.22 mag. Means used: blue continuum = 15.1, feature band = 18.5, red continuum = 15.1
